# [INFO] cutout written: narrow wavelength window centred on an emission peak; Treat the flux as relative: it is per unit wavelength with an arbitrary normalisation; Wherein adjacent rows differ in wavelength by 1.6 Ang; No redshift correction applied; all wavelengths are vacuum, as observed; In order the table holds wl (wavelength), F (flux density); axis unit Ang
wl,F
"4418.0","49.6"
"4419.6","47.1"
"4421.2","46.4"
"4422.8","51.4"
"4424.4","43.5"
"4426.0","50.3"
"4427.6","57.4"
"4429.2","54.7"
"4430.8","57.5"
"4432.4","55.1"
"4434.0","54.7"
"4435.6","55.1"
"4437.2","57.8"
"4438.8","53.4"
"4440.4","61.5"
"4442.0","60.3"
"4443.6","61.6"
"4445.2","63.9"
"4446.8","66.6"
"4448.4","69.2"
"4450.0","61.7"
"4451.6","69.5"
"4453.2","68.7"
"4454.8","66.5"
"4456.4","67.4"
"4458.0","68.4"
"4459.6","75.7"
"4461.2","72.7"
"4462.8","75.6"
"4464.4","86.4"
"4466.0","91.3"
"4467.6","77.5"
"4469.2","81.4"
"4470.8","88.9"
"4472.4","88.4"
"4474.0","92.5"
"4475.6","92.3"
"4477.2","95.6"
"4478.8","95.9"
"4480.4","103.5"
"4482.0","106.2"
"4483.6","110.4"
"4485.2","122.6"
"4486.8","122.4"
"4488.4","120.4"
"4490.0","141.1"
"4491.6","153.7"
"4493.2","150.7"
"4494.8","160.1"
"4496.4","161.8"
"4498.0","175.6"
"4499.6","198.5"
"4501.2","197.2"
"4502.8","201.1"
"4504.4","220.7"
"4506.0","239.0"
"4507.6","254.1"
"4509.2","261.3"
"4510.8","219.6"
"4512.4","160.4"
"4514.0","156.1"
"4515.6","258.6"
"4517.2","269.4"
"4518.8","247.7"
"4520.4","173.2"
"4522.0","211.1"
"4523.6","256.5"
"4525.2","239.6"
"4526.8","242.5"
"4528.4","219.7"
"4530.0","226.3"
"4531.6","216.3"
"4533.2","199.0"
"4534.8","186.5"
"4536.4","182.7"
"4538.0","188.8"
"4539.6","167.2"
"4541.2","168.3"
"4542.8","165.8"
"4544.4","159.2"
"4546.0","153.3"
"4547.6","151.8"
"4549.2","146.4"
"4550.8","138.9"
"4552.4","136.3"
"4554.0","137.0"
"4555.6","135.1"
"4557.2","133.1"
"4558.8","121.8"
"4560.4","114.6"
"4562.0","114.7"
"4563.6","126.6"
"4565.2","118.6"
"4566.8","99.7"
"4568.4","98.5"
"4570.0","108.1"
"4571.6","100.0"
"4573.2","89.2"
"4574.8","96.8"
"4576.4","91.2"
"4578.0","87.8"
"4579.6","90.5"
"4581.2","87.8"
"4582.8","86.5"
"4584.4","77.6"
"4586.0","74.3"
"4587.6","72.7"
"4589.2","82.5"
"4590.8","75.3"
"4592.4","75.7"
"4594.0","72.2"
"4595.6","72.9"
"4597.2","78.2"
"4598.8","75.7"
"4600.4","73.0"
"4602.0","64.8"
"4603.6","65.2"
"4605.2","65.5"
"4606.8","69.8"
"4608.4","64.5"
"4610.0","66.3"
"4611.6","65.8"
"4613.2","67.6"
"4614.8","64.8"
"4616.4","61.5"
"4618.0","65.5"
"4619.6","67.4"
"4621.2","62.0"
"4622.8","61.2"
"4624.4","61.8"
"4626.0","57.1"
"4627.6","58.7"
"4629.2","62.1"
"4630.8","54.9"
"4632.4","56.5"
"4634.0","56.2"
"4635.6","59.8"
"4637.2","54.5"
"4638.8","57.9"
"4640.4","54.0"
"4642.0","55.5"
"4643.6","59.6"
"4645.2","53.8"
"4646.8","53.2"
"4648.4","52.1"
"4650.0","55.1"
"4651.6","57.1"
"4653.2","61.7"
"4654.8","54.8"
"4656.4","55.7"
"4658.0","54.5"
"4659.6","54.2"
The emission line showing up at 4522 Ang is C IV 1549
